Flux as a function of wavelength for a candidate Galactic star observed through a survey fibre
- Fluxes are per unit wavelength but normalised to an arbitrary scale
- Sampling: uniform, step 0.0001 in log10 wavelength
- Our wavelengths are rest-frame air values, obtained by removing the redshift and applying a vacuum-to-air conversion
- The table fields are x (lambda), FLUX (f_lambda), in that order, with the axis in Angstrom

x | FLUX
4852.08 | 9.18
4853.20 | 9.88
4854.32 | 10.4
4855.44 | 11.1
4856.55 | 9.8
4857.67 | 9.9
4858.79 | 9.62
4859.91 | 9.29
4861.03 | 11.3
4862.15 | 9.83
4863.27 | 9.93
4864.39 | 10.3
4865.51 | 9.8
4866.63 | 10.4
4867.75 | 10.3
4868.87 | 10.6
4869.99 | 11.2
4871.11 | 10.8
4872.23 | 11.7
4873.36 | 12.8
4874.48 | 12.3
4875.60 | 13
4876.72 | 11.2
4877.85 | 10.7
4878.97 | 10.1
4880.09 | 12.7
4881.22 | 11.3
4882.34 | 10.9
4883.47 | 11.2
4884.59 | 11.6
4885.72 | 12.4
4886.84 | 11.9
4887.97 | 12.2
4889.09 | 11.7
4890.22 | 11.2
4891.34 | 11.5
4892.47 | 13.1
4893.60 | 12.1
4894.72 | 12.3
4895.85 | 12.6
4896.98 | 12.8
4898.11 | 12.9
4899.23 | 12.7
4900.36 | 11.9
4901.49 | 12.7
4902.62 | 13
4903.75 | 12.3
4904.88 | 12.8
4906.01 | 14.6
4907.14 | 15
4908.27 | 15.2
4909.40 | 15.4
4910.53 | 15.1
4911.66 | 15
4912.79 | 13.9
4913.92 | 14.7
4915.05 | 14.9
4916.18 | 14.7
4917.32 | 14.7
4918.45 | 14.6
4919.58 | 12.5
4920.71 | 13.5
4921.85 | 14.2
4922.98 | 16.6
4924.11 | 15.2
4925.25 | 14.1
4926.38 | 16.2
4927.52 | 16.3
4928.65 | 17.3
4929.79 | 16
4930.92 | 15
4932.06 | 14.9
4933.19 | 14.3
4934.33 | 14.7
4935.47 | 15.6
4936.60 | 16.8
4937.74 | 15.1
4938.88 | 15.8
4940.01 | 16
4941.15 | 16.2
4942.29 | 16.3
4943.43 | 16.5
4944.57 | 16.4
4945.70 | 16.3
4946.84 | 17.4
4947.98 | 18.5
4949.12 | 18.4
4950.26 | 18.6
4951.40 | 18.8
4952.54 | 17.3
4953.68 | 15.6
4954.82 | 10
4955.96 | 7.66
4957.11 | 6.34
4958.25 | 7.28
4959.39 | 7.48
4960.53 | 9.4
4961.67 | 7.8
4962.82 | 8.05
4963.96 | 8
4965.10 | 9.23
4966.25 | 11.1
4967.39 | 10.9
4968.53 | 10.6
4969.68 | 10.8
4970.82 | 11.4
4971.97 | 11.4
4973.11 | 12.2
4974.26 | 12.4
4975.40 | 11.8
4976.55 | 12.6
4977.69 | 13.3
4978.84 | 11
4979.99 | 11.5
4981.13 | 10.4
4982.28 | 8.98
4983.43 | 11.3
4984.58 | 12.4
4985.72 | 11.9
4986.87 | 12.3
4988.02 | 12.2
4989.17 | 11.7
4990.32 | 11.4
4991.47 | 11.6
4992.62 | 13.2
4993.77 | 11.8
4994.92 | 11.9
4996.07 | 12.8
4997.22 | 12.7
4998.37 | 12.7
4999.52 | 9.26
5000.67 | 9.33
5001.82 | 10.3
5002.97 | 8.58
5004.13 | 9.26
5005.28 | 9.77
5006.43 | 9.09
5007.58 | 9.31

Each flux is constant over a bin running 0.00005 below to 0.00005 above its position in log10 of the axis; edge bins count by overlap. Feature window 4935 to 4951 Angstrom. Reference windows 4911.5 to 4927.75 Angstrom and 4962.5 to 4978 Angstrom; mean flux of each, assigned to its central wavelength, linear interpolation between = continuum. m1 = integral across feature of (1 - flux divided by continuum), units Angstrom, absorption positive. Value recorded -4.66 Angstrom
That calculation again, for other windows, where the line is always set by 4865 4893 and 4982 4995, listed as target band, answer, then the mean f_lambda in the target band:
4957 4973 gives 3.1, 9.44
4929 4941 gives -4.0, 15.5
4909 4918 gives -2.5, 14.8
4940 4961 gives -4.6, 14.2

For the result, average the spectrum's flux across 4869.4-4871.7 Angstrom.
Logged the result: 11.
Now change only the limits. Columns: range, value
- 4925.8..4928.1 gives 16.3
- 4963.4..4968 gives 9.83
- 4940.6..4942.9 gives 16.2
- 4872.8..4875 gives 12.6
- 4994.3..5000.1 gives 11.9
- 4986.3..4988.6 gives 12.2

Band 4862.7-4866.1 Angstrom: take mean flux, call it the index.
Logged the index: 10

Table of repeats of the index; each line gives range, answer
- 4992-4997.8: 12.5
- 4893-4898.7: 12.6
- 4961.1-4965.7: 8.27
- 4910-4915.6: 14.7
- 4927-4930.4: 16.5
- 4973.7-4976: 12.1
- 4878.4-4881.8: 11.4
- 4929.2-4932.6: 15.3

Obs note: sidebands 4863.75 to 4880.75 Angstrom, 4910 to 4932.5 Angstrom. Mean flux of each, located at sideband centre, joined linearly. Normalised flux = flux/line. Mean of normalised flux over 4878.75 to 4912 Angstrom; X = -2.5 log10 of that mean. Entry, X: 0.03 mag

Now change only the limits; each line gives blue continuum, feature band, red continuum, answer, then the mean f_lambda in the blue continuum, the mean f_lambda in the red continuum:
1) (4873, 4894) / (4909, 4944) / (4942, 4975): -0.24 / 11.8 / 12.4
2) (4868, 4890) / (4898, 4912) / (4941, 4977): -0.16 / 11.6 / 12.5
